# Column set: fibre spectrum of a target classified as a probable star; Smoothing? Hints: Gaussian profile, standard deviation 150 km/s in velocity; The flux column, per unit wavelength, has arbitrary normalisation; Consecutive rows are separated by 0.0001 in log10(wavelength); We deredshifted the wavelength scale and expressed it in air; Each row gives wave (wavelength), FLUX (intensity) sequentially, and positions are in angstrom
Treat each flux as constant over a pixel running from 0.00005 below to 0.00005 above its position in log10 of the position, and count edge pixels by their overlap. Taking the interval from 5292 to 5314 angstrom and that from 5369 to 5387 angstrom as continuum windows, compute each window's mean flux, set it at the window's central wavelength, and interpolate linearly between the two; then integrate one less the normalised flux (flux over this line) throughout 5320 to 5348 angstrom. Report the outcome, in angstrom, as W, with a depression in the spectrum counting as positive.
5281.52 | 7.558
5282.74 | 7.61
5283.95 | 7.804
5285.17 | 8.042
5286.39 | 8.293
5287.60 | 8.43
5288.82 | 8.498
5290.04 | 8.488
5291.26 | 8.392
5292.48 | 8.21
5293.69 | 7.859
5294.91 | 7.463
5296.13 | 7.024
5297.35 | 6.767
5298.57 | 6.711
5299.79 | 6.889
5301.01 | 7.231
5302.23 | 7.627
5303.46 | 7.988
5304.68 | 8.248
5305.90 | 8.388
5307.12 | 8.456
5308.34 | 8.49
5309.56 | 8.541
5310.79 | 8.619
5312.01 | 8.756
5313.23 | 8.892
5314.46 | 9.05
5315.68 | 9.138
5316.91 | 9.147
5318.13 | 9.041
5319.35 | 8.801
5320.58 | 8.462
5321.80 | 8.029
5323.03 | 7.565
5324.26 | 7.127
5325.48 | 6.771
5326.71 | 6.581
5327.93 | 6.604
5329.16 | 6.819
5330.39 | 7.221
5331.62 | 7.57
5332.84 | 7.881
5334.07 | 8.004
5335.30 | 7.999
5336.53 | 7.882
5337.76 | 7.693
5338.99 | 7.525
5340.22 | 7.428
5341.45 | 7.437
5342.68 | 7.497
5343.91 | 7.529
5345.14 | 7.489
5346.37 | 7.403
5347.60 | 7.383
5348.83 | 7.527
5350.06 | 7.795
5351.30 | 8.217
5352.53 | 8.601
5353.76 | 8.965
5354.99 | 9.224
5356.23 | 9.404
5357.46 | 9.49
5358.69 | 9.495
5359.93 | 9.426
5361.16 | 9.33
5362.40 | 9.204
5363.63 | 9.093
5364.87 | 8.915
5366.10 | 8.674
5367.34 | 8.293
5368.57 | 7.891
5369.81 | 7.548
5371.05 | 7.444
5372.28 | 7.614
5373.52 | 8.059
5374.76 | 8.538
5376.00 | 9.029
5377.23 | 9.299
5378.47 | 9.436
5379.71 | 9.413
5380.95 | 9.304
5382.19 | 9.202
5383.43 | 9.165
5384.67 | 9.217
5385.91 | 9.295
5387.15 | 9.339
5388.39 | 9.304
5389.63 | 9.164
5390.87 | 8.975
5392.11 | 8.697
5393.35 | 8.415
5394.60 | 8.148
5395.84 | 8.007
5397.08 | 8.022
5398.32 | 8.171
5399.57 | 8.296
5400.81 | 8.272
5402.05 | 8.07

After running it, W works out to 2.7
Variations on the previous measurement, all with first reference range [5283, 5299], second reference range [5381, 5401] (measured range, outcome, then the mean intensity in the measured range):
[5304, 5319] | -1.28 angstrom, 8.73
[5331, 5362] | 0.69 angstrom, 8.18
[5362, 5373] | 0.34 angstrom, 8.28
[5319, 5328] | 0.71 angstrom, 7.51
